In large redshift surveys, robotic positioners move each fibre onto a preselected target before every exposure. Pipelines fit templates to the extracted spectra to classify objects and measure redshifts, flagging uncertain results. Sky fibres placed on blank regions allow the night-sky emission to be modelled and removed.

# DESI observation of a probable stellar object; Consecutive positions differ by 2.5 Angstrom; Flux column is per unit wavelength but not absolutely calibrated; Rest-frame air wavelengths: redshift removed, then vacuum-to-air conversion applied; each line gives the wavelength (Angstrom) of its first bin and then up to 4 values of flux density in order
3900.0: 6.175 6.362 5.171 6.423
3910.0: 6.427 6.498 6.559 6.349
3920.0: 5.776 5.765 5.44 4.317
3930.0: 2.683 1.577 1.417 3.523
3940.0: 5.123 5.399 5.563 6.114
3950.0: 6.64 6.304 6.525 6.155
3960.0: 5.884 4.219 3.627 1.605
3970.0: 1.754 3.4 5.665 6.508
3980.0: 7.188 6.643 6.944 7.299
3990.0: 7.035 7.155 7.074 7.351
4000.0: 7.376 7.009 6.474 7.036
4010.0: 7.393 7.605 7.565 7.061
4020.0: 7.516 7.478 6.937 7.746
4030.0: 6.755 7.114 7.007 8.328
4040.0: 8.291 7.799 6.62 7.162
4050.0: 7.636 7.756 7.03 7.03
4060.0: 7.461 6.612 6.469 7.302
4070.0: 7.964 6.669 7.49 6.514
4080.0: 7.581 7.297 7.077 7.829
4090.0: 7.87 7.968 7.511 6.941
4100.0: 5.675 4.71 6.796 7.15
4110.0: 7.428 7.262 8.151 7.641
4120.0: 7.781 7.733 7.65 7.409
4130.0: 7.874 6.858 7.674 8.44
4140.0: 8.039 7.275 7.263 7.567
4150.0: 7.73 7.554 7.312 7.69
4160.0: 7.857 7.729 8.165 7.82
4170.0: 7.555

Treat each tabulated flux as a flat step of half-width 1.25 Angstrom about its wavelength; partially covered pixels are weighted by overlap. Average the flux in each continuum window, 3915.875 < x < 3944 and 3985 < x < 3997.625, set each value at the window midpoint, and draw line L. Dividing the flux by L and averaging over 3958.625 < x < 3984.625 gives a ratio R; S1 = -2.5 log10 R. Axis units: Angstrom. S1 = 0.31 mag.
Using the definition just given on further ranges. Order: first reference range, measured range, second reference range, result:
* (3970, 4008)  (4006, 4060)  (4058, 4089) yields -0.08 mag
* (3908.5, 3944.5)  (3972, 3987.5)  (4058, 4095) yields -0.11 mag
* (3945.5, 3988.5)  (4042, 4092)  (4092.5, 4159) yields -0.10 mag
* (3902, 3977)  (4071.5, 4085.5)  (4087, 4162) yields -0.05 mag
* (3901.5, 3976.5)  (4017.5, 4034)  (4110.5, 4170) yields -0.18 mag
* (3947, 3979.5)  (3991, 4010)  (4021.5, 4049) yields -0.14 mag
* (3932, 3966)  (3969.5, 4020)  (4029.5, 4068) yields -0.11 mag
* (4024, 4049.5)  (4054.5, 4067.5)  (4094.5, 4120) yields 0.04 mag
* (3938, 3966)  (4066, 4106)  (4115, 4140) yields 0.02 mag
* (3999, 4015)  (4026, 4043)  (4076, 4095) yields -0.04 mag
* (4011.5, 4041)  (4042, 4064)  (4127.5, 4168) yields 0.04 mag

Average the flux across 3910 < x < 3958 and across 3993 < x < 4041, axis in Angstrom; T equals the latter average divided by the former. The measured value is 1.4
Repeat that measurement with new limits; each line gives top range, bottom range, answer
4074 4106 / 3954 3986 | 1.39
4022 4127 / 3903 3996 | 1.36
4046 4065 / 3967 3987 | 1.39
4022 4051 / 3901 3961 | 1.39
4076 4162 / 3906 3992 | 1.40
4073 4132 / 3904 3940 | 1.49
